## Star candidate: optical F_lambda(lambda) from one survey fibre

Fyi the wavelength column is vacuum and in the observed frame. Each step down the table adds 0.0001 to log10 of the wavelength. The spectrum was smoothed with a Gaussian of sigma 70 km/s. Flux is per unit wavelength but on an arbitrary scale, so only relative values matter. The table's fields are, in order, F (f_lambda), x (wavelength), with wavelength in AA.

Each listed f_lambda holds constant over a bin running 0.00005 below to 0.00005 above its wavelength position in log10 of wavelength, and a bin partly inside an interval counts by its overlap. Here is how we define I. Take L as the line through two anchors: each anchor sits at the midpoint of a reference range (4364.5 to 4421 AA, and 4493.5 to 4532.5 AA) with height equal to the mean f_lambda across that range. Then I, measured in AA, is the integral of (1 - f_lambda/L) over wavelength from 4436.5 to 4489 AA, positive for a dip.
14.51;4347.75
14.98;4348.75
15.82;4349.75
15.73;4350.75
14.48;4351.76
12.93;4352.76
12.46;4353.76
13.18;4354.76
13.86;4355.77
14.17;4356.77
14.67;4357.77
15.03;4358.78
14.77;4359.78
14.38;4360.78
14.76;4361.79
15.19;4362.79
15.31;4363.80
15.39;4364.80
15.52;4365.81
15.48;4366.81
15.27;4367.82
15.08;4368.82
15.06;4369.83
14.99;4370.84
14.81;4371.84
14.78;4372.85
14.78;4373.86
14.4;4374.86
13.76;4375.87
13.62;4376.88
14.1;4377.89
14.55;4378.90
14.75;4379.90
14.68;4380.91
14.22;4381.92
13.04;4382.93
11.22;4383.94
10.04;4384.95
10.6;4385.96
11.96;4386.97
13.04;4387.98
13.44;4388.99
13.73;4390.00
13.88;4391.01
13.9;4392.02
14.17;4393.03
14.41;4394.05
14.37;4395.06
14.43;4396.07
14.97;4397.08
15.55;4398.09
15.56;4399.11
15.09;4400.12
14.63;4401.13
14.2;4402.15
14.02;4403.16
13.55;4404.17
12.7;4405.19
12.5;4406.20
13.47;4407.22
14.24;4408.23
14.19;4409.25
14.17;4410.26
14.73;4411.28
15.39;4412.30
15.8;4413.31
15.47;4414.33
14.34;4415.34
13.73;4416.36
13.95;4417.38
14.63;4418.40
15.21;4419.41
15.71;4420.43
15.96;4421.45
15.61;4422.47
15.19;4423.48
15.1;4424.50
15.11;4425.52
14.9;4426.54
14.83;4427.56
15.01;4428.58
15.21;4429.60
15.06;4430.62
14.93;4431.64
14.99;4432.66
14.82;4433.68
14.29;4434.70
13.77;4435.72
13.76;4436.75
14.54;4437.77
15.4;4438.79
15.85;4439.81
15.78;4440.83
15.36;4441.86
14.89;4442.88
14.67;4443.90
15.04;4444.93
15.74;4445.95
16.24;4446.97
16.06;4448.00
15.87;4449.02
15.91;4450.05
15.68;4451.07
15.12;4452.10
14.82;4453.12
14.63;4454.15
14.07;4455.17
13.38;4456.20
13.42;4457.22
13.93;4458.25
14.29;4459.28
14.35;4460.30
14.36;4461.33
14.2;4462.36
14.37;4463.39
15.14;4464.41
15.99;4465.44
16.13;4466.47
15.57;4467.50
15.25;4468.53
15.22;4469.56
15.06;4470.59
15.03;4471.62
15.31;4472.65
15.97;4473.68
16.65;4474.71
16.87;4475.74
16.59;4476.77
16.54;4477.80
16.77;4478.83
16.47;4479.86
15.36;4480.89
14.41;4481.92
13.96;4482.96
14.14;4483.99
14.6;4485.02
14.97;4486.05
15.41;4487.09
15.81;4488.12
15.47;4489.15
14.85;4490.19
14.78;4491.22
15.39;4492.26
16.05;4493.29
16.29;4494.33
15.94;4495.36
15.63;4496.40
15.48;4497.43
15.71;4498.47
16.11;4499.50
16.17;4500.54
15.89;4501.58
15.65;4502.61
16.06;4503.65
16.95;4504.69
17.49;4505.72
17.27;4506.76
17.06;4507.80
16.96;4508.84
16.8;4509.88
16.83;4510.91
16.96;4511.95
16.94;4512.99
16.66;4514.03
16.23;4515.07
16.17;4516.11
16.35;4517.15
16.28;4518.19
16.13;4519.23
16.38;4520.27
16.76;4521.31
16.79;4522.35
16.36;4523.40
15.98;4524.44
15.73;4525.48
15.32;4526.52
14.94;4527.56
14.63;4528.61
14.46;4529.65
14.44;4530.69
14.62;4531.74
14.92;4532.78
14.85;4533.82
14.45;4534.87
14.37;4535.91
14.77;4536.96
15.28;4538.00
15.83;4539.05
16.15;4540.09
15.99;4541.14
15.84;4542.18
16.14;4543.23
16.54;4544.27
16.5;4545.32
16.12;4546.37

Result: 0.4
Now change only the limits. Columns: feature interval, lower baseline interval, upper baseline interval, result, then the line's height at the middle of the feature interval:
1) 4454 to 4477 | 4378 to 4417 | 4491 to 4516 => 0.7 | 15.5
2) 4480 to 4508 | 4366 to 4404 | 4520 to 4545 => -1.0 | 15.1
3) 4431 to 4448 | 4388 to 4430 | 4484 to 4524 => 0.0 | 15.1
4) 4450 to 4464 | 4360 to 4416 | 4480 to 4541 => 0.6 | 15.1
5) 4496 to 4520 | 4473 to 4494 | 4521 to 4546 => -1.4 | 15.5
